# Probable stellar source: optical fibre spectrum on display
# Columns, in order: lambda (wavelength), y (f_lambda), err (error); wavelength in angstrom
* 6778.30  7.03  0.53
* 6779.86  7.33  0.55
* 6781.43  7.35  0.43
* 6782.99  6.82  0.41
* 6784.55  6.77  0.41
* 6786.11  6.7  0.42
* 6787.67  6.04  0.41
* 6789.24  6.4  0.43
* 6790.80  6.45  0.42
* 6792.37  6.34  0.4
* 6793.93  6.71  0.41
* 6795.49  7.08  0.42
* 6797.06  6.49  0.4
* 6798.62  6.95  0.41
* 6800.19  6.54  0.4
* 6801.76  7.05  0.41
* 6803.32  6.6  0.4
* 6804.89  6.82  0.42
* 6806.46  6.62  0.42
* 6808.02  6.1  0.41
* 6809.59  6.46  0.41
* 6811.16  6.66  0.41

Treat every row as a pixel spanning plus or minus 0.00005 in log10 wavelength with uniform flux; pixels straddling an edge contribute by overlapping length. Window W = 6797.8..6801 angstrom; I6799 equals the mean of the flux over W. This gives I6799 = 6.74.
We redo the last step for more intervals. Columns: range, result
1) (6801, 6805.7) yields 6.82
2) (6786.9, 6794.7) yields 6.38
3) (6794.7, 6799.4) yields 6.85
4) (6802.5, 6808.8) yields 6.55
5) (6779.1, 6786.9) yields 6.99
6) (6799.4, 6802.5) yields 6.77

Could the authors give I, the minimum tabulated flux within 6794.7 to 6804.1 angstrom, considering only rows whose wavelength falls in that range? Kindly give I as 6.49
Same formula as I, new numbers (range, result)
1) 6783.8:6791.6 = 6.04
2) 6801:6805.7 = 6.6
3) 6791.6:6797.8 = 6.34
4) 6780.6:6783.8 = 6.82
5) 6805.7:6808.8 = 6.1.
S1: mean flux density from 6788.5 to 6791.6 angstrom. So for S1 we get 6.42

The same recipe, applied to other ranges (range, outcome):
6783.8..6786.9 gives 6.74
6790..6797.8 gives 6.61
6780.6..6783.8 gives 7.07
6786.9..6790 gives 6.21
